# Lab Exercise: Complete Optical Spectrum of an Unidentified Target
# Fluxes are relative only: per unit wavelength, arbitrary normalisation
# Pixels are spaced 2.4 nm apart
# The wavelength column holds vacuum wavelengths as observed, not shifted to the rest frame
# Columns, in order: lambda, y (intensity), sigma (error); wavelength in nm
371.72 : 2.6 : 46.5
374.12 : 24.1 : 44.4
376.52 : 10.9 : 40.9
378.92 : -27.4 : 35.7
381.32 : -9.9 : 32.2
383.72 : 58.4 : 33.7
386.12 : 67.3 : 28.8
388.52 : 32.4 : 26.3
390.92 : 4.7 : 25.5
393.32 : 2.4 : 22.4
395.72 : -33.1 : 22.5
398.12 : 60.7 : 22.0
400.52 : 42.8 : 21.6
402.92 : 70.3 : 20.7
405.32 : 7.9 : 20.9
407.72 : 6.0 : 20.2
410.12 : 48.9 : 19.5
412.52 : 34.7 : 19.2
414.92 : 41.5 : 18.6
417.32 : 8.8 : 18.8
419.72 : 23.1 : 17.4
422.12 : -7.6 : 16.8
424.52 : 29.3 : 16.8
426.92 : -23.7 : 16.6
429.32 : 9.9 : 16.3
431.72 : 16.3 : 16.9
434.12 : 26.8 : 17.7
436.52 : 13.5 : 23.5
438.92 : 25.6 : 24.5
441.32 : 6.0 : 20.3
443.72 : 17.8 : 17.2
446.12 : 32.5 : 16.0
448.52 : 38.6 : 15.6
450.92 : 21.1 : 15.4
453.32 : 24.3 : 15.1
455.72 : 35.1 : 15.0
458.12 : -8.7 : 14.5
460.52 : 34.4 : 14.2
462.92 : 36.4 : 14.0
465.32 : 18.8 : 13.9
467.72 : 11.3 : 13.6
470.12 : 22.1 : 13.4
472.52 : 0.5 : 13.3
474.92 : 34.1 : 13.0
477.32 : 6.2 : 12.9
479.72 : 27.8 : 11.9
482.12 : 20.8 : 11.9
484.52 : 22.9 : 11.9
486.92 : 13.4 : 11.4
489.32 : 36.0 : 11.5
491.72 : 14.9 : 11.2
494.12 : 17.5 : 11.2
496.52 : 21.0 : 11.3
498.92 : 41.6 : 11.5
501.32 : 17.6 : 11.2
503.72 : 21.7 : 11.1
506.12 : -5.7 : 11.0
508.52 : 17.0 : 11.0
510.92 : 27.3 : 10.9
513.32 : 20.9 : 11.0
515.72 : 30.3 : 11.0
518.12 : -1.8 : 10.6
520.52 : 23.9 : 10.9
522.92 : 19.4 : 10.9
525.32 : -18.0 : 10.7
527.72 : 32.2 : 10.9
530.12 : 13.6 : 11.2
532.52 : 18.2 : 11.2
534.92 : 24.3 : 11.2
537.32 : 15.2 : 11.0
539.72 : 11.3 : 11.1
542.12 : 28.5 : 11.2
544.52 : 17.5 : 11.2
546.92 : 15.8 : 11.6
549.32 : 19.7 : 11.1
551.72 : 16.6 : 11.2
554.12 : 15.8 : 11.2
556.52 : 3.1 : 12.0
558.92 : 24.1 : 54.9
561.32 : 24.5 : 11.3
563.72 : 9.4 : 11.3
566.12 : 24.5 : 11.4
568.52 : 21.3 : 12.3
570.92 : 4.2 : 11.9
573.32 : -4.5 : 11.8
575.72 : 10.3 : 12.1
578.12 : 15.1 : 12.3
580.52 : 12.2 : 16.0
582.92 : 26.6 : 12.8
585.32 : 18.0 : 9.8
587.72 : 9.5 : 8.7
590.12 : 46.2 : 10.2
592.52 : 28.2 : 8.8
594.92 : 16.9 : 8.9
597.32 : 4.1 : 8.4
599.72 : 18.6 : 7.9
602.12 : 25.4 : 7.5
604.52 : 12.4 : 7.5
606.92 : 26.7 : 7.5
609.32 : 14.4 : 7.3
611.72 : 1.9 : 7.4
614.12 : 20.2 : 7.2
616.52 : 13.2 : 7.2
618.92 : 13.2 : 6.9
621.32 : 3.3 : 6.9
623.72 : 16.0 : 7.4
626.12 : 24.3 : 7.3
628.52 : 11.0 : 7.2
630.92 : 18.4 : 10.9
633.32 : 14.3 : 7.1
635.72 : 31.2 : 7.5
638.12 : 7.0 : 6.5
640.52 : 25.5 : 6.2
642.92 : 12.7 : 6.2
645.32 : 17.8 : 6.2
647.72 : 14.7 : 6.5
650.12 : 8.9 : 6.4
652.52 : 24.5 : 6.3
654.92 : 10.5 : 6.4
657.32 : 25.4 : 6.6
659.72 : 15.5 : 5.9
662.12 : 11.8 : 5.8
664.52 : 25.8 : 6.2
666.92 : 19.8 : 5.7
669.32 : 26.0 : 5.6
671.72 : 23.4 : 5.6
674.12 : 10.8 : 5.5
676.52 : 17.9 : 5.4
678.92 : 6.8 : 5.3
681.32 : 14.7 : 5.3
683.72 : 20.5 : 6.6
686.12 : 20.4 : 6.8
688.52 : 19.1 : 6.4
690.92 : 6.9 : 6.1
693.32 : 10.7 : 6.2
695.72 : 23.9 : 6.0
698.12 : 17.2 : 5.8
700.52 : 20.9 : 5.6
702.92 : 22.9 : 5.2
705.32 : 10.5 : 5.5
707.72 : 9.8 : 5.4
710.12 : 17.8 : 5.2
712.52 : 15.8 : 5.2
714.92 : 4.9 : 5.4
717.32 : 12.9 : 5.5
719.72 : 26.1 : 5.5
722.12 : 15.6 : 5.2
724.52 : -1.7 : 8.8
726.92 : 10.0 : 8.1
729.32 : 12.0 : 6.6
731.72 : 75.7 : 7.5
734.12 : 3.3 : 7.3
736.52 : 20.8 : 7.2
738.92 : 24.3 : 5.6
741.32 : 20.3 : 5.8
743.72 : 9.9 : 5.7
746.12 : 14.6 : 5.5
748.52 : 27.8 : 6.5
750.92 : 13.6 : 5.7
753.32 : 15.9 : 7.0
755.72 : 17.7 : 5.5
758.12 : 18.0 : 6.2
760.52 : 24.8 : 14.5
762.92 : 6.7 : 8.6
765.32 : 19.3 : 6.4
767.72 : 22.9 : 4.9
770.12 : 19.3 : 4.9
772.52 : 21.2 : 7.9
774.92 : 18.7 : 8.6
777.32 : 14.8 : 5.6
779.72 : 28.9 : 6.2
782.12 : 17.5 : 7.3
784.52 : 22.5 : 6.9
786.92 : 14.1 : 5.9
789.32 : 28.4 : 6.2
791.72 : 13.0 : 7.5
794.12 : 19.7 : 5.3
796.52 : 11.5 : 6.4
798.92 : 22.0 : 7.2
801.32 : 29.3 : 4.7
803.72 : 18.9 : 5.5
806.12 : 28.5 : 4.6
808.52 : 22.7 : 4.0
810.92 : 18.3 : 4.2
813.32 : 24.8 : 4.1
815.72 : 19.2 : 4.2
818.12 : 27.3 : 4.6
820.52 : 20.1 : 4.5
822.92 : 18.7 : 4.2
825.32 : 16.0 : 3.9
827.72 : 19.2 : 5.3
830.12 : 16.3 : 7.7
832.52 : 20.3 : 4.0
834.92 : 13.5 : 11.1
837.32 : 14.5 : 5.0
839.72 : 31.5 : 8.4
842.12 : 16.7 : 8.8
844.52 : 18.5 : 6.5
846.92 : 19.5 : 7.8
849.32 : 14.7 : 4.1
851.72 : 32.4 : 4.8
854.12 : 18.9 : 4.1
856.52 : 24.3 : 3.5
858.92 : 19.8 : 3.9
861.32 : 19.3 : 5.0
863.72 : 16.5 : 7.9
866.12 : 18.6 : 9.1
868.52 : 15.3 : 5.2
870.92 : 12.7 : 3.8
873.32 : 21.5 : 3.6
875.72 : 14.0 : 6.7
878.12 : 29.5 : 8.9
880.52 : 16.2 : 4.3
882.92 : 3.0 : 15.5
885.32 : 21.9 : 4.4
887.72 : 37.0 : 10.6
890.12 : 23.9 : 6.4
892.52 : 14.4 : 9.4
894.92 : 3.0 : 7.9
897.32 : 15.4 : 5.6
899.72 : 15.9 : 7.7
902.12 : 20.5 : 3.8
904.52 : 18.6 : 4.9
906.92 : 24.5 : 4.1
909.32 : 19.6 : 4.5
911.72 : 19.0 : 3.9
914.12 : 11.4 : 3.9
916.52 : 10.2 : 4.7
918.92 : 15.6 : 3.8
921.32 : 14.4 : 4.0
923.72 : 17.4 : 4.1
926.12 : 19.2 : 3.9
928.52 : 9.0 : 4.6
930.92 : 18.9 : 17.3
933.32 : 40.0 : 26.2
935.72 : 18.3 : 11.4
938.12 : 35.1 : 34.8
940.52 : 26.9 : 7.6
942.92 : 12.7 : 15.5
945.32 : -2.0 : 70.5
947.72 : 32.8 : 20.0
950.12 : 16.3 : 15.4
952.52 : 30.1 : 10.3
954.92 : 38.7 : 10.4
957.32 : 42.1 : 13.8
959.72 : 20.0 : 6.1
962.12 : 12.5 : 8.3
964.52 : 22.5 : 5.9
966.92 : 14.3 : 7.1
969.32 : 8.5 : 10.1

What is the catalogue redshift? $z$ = 0.96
